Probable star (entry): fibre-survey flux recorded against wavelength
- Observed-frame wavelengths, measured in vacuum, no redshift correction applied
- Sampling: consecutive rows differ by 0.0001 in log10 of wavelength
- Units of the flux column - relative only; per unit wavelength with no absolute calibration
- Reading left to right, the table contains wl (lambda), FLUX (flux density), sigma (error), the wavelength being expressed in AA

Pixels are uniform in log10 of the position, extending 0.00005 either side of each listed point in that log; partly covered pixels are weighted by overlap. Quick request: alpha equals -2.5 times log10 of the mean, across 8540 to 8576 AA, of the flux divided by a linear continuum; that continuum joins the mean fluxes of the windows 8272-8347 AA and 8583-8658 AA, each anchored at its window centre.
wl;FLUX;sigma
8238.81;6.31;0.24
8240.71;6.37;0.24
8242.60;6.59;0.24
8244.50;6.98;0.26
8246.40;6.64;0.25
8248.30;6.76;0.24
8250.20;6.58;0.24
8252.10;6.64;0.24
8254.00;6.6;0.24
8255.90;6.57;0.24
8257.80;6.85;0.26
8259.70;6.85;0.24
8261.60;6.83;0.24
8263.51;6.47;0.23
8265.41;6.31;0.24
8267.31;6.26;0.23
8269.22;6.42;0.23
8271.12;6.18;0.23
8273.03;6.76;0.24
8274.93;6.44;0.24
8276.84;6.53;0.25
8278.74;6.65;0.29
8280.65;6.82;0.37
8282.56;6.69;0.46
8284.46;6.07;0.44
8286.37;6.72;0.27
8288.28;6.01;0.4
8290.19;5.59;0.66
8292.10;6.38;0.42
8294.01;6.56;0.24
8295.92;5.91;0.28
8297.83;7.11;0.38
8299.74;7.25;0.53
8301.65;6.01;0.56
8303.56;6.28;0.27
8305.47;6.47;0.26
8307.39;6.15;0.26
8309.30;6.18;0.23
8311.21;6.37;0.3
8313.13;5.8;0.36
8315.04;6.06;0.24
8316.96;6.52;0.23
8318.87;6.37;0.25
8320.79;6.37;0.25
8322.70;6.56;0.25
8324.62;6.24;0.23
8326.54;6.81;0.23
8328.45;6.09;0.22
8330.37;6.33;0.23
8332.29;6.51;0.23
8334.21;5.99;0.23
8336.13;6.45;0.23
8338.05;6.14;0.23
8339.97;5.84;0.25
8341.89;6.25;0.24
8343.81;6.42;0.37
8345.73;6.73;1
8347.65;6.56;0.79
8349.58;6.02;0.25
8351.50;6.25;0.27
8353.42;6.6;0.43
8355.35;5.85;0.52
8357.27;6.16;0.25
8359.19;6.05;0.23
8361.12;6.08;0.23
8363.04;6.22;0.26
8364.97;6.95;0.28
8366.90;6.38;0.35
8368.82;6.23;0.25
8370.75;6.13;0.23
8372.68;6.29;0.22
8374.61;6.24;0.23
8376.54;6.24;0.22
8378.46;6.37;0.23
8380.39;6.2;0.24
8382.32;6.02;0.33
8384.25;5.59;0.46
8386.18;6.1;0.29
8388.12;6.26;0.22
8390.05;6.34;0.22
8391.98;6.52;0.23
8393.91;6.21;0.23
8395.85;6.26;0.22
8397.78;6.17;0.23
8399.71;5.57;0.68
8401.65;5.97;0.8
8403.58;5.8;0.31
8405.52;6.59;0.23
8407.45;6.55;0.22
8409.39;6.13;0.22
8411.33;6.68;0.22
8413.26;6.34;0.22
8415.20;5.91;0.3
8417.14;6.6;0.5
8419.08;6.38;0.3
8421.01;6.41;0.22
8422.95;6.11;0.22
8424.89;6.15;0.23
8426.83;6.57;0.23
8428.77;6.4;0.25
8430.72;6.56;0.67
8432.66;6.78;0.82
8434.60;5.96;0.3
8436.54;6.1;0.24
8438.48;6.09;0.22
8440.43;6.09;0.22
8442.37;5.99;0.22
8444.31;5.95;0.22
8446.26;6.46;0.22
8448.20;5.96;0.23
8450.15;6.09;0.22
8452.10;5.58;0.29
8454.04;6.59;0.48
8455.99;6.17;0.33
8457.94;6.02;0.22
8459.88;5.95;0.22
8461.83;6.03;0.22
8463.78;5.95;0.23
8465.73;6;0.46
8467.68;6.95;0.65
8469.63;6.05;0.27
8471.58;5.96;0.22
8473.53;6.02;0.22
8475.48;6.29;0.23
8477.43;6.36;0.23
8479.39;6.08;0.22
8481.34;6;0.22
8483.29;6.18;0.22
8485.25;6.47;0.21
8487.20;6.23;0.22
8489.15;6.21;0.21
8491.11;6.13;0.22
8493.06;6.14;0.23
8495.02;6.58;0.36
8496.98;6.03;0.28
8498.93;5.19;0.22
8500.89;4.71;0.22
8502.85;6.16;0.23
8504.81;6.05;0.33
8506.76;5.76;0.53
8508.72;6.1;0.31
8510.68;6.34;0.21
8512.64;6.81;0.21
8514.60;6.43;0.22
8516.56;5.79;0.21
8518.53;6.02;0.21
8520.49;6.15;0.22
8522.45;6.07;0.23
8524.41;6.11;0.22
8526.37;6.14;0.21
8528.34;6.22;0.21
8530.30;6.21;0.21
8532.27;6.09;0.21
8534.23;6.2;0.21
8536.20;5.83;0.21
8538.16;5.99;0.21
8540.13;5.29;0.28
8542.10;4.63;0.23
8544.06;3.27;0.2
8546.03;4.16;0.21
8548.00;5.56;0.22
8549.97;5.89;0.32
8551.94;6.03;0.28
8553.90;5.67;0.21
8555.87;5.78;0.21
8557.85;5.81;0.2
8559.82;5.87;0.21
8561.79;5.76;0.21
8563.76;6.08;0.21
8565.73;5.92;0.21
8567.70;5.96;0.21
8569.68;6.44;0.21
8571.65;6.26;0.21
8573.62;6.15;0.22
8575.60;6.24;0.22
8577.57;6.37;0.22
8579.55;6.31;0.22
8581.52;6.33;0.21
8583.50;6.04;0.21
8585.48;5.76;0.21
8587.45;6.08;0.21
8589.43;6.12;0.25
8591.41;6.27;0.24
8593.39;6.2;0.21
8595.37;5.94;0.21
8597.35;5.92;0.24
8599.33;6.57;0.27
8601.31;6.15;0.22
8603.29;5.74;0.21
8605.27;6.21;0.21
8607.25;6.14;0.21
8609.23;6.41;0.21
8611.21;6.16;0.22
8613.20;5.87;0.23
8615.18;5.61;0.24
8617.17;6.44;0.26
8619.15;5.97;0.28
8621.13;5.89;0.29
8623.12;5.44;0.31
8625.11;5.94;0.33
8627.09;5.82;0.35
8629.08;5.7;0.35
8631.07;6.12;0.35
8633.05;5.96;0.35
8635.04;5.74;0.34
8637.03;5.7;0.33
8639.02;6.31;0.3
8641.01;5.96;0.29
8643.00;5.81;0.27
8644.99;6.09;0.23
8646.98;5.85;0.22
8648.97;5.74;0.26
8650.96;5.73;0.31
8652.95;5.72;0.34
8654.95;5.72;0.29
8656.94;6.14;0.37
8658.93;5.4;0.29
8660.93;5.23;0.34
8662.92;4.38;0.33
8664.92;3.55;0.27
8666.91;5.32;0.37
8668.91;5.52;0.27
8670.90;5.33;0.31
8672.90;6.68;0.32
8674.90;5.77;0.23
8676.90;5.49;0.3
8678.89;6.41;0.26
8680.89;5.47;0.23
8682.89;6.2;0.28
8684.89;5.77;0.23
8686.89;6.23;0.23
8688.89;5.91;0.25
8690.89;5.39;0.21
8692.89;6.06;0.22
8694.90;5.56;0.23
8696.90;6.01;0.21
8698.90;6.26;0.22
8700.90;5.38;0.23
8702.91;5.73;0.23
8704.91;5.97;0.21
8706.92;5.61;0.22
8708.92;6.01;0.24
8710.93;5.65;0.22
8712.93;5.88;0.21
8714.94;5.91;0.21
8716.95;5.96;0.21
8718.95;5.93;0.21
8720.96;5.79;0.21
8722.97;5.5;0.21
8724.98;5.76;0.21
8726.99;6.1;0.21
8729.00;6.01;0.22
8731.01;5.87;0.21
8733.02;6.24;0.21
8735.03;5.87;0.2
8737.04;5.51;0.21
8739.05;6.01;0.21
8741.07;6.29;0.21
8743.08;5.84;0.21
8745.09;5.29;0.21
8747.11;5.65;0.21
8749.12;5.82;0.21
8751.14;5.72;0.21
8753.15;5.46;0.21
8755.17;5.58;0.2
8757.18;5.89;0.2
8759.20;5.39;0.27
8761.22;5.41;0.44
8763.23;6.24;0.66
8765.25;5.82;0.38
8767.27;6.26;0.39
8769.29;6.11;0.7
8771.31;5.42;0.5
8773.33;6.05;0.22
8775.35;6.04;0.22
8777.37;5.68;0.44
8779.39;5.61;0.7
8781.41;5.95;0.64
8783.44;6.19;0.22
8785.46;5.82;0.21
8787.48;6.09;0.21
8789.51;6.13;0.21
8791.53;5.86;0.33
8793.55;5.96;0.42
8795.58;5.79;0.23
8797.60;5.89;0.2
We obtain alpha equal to 0.08 mag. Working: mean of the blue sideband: 6.37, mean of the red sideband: 5.97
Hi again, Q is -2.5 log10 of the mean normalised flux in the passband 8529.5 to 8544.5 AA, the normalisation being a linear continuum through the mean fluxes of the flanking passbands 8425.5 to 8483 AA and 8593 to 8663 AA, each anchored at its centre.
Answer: 0.101 mag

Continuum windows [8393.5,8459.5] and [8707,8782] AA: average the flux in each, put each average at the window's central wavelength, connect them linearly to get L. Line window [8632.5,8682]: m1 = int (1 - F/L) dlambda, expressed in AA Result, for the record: 2.4 AA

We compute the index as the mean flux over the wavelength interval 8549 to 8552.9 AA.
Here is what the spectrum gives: 5.96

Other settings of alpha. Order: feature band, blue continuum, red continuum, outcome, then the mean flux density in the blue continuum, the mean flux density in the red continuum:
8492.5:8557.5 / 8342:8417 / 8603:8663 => 0.04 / 6.24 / 5.86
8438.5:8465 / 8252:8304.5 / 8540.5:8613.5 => 0.01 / 6.49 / 5.89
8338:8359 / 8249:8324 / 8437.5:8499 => 0.01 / 6.44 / 6.13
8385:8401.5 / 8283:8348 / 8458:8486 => 0.01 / 6.33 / 6.16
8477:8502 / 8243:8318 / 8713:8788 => 0.03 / 6.47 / 5.84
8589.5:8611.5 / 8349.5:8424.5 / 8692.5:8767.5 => -0.03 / 6.23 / 5.82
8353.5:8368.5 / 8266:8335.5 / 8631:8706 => 0.00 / 6.37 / 5.72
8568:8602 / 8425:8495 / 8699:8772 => -0.03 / 6.19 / 5.81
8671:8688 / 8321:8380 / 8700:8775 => -0.01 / 6.3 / 5.81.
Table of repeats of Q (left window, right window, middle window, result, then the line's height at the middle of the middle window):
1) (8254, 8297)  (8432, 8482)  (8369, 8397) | 0.01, 6.26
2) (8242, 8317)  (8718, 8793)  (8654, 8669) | 0.16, 5.97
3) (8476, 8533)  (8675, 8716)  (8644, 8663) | 0.05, 5.9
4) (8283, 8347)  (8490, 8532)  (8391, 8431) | -0.01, 6.19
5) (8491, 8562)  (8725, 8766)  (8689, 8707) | 0.00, 5.8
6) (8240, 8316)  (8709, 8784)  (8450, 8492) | 0.01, 6.2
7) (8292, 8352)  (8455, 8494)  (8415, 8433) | -0.03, 6.22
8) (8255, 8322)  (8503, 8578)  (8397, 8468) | -0.02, 6.11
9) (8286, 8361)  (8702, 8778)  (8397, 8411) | 0.01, 6.21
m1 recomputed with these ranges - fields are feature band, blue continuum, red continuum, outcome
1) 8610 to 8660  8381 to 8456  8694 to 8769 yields 0.5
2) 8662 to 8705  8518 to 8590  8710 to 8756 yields 1.3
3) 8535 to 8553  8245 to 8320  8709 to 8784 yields 2.7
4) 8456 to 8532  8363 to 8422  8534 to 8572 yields -3.5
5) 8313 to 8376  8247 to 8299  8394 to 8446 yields 0.8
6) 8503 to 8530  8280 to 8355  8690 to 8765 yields -0.3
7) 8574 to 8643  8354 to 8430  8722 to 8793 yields -0.4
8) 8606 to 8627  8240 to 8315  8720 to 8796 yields 0.2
